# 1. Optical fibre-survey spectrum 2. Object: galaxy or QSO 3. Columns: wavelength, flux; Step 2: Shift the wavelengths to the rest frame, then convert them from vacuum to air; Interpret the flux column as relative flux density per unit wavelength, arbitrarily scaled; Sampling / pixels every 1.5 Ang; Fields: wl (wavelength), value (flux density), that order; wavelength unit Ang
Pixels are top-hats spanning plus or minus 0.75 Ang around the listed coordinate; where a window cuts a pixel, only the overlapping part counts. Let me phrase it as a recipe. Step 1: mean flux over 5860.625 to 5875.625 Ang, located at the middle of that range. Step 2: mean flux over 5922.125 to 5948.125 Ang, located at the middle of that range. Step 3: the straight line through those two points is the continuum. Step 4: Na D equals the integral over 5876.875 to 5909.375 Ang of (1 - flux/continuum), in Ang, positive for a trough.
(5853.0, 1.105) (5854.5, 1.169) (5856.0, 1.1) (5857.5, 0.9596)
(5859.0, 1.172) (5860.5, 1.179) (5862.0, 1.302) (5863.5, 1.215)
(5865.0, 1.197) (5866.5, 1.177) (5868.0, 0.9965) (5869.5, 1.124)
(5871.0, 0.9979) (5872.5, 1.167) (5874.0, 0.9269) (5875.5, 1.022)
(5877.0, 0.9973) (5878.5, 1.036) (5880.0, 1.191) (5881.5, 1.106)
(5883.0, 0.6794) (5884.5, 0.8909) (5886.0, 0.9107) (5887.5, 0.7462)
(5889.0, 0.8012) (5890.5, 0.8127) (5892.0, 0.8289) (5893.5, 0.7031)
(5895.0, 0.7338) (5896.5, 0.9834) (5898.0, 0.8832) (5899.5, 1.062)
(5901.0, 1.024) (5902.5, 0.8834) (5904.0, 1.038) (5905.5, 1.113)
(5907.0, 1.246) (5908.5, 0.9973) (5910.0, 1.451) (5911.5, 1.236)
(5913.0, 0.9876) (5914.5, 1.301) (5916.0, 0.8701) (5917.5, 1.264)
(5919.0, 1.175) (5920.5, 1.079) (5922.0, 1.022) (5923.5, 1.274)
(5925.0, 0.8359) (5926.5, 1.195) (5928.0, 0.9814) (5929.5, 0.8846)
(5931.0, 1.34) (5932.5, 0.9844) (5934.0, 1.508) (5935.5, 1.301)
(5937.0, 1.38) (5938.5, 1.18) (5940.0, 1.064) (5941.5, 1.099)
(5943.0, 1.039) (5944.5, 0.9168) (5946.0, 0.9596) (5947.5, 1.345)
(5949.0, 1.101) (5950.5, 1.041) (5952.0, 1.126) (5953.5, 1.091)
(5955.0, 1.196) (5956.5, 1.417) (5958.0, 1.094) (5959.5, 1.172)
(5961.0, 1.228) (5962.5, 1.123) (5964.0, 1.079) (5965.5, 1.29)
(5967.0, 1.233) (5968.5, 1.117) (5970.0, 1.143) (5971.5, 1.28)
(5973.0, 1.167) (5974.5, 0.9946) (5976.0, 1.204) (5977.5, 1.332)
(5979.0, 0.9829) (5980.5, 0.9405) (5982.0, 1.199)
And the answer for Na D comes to 5.3 Ang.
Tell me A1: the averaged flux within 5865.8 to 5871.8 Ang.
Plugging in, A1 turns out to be 1.07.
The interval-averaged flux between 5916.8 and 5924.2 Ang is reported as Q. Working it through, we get 1.16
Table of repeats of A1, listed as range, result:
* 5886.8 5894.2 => 0.779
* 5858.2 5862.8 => 1.21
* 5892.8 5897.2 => 0.806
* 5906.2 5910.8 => 1.23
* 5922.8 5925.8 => 1.05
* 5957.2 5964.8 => 1.14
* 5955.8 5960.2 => 1.23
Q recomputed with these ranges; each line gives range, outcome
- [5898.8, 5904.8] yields 1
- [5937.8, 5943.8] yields 1.09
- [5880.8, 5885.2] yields 0.89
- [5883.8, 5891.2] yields 0.832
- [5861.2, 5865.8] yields 1.24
